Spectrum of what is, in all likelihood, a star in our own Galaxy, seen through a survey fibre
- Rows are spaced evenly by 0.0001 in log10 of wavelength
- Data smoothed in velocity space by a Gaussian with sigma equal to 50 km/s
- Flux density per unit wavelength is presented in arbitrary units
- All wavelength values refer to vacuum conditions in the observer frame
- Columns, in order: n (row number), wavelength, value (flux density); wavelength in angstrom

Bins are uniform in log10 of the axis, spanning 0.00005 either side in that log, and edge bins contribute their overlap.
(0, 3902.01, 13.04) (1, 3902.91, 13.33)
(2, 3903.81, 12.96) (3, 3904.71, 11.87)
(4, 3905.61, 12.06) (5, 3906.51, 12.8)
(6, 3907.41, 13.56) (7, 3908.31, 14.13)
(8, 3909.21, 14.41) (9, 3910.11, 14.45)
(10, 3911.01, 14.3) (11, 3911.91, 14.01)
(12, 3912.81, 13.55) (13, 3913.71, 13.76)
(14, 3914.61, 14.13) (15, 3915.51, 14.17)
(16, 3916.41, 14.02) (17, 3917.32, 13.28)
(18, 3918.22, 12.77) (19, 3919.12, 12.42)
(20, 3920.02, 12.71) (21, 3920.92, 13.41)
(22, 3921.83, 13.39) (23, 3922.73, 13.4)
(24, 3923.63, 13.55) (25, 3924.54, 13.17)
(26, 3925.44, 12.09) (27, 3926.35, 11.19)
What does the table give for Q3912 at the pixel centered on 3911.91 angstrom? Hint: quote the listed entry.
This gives 14.01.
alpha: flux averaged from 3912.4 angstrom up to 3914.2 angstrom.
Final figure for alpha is 13.7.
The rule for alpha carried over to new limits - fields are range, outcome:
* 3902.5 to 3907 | 12.6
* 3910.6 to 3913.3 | 14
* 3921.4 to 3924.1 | 13.4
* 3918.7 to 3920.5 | 12.6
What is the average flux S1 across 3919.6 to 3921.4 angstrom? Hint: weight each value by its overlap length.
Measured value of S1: 13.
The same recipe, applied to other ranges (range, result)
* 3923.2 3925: 13.3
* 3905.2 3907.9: 12.8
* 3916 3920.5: 13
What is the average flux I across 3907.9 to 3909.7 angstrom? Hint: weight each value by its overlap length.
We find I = 14.3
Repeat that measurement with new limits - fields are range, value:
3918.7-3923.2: 13.1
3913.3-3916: 14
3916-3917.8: 13.6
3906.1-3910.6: 13.9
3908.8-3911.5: 14.4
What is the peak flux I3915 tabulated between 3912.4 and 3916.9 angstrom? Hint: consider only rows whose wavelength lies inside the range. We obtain 14.17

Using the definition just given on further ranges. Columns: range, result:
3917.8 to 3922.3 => 13.41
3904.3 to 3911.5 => 14.45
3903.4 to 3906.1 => 12.96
